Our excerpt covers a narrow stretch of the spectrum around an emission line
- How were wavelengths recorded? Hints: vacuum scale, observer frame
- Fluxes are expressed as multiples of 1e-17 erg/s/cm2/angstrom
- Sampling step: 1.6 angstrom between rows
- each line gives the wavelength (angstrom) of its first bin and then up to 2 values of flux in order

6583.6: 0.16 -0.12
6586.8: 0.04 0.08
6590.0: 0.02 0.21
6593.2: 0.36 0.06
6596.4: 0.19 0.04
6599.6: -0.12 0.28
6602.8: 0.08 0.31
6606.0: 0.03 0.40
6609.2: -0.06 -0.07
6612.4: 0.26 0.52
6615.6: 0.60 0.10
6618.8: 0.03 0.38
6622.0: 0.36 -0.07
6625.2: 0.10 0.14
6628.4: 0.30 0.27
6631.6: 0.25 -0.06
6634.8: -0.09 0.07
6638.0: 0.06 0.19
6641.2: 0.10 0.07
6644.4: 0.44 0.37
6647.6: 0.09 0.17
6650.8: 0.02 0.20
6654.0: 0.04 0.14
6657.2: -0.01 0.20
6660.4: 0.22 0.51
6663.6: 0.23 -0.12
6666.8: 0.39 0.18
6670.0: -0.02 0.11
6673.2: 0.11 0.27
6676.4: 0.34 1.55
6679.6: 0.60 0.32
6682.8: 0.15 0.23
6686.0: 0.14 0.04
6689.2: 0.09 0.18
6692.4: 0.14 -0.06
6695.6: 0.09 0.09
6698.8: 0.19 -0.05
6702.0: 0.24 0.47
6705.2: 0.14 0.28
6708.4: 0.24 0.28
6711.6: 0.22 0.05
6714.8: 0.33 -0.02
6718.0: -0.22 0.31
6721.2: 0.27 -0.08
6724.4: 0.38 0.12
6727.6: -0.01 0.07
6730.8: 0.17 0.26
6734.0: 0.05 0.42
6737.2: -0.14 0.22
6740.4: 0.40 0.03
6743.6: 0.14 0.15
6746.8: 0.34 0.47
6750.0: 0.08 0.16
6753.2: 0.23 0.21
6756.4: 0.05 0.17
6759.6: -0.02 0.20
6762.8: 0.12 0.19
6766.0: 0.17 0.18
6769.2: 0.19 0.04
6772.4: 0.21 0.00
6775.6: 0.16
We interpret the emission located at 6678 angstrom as [O III] 5007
